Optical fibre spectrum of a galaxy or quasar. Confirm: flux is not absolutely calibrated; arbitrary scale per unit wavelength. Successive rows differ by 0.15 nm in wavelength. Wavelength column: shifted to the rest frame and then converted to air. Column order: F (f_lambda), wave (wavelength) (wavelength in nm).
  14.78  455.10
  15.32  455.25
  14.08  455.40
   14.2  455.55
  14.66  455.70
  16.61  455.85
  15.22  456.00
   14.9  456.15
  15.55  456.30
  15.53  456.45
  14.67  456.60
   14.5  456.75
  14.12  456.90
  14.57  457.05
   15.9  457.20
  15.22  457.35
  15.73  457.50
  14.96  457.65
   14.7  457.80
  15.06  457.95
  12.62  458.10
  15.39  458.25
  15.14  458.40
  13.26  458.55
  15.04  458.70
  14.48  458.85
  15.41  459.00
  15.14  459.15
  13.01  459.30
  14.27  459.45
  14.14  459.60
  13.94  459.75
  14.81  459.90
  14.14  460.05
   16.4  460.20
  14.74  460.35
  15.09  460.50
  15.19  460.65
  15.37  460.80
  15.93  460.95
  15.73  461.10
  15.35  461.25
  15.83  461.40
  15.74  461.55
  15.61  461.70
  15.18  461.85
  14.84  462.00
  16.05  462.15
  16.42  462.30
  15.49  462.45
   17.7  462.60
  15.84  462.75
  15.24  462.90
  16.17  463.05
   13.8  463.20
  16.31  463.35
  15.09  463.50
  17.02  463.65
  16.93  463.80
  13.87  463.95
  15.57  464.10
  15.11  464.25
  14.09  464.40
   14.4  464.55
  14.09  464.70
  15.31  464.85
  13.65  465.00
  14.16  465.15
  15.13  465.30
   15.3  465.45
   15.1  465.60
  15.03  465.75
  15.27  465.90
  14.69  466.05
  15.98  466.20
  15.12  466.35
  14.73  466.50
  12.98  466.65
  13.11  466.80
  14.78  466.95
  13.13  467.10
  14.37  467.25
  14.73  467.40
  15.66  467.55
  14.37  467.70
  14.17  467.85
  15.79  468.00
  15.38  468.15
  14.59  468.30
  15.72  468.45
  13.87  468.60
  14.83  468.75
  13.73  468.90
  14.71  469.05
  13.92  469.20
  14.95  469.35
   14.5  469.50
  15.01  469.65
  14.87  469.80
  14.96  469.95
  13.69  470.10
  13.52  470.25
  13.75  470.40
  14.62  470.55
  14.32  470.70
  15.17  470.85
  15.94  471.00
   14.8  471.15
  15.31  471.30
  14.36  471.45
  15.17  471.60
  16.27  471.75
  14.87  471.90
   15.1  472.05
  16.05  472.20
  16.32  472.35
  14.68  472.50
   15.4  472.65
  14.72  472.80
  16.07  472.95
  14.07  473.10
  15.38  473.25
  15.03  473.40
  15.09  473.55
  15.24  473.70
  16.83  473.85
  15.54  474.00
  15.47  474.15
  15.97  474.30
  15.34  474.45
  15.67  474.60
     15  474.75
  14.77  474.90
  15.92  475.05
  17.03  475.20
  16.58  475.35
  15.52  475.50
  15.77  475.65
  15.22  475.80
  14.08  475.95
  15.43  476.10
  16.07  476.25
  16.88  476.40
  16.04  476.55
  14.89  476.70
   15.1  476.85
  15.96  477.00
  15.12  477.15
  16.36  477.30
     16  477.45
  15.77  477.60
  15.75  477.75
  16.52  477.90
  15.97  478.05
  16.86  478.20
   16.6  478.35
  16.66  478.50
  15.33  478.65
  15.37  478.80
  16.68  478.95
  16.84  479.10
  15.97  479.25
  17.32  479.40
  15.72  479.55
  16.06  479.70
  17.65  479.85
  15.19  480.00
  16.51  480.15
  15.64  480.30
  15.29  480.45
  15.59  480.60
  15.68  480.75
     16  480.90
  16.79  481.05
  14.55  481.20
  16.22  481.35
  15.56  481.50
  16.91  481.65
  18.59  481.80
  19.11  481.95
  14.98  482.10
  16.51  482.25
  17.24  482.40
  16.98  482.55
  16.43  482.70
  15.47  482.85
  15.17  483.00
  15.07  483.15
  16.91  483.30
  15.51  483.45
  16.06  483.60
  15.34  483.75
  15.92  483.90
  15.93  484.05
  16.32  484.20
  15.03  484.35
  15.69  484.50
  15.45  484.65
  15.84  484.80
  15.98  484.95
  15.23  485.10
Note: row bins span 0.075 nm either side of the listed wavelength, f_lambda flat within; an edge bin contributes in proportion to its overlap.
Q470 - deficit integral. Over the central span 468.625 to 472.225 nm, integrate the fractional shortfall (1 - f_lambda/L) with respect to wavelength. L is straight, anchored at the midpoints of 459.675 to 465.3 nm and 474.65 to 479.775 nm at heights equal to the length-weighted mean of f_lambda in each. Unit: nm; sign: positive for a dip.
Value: 0.21 nm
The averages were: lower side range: 15.3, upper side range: 15.9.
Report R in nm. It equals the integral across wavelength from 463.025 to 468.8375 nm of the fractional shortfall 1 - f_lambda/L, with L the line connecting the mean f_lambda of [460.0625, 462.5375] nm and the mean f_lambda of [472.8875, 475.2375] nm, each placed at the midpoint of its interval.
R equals 0.254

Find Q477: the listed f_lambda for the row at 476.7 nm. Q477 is 14.89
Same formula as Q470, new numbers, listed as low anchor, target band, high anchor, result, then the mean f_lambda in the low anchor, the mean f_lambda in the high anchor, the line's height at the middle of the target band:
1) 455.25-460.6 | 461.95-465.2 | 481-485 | -0.05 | 14.8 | 16.1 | 15.1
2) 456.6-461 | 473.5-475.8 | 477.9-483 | 0.03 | 14.8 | 16.3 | 15.9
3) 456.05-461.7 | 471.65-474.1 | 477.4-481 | 0.05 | 14.9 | 16.1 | 15.8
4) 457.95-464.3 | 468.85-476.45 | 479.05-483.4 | 0.30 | 15.2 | 16.3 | 15.8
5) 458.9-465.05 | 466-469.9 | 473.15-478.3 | 0.21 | 15.2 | 15.7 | 15.4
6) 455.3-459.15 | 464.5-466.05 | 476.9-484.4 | 0.06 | 14.9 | 16.1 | 15.3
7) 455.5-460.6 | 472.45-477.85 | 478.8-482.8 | 0.14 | 14.8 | 16.4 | 16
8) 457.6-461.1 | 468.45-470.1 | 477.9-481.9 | 0.10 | 14.7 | 16.2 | 15.5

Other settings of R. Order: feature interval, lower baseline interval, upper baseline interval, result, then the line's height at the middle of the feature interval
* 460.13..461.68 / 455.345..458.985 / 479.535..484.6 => -0.05 nm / 15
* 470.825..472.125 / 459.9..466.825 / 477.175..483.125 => 0.04 nm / 15.7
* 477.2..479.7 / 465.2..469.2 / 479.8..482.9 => -0.04 nm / 16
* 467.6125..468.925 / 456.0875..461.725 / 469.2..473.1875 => 0.01 nm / 14.9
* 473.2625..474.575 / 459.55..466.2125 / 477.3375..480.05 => 0.03 nm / 15.9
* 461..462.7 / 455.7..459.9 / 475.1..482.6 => -0.09 nm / 15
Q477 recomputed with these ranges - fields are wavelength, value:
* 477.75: 15.75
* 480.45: 15.29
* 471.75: 16.27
